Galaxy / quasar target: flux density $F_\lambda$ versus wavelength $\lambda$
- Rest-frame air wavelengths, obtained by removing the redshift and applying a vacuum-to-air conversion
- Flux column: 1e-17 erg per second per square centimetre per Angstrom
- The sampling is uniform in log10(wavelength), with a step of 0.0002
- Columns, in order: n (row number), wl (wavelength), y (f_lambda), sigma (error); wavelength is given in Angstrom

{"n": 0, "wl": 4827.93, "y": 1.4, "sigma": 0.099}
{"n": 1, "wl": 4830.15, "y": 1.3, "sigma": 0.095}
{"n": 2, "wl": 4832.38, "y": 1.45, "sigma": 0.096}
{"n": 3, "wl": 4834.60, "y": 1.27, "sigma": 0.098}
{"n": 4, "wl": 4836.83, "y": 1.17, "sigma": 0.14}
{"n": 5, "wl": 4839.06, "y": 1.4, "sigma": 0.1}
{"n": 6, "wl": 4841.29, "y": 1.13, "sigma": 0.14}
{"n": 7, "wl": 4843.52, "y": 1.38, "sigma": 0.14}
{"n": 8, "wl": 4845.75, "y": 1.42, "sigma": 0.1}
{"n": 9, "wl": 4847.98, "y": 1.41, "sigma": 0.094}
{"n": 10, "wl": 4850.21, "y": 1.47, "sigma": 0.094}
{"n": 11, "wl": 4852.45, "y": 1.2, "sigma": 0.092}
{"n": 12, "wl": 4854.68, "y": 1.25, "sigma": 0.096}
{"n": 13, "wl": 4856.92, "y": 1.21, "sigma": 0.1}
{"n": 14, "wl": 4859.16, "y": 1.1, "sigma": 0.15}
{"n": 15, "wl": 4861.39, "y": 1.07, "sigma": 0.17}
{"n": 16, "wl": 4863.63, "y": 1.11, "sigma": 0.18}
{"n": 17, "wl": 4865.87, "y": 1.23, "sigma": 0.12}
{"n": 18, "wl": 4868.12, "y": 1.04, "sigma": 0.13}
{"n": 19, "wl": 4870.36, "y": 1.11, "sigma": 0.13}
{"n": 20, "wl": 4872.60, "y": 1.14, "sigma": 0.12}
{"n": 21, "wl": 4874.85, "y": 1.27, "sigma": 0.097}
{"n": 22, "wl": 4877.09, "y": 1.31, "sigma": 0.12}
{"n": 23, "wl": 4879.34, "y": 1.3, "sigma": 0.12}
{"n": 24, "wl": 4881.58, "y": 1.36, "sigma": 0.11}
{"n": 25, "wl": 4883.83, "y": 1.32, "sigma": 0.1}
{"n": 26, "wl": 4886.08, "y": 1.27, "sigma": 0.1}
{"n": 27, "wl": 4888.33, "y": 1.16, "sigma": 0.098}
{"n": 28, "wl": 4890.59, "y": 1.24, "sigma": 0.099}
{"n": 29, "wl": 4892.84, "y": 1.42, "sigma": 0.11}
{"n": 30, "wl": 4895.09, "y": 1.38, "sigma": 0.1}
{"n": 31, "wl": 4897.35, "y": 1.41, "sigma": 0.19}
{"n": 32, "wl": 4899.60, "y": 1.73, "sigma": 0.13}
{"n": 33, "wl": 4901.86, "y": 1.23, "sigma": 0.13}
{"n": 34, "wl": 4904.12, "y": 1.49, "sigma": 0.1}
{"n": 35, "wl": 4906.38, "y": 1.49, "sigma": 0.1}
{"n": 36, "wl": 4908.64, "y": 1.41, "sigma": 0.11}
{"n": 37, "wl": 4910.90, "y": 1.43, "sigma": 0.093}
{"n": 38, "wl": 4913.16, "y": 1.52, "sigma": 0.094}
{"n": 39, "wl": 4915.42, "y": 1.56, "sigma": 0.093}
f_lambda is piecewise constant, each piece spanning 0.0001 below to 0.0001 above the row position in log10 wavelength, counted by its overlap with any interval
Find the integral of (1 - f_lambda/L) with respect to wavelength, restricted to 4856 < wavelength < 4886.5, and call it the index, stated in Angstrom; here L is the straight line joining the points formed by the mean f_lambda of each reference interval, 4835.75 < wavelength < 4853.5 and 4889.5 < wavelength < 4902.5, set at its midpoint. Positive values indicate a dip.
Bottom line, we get 3.7 Angstrom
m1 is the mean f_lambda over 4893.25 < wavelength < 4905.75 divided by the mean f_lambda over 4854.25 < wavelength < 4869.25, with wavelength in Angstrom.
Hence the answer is 1.3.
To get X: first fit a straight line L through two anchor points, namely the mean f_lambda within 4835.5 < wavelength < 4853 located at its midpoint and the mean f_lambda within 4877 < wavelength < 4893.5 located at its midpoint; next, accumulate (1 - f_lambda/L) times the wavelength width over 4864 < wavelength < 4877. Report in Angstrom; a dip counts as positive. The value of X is 1.4 Angstrom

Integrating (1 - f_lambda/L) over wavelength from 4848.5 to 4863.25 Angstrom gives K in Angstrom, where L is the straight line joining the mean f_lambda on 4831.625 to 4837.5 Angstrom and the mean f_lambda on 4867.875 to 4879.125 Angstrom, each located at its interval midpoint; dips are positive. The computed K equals 0.3 Angstrom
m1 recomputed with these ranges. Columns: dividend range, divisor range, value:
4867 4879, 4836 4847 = 0.91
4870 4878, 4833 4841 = 0.95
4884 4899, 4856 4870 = 1.18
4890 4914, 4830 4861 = 1.11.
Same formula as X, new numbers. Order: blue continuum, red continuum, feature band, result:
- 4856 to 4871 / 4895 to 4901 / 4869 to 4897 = 1.42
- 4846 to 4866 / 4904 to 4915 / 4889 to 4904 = 0.16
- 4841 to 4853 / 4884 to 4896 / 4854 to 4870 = 2.33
